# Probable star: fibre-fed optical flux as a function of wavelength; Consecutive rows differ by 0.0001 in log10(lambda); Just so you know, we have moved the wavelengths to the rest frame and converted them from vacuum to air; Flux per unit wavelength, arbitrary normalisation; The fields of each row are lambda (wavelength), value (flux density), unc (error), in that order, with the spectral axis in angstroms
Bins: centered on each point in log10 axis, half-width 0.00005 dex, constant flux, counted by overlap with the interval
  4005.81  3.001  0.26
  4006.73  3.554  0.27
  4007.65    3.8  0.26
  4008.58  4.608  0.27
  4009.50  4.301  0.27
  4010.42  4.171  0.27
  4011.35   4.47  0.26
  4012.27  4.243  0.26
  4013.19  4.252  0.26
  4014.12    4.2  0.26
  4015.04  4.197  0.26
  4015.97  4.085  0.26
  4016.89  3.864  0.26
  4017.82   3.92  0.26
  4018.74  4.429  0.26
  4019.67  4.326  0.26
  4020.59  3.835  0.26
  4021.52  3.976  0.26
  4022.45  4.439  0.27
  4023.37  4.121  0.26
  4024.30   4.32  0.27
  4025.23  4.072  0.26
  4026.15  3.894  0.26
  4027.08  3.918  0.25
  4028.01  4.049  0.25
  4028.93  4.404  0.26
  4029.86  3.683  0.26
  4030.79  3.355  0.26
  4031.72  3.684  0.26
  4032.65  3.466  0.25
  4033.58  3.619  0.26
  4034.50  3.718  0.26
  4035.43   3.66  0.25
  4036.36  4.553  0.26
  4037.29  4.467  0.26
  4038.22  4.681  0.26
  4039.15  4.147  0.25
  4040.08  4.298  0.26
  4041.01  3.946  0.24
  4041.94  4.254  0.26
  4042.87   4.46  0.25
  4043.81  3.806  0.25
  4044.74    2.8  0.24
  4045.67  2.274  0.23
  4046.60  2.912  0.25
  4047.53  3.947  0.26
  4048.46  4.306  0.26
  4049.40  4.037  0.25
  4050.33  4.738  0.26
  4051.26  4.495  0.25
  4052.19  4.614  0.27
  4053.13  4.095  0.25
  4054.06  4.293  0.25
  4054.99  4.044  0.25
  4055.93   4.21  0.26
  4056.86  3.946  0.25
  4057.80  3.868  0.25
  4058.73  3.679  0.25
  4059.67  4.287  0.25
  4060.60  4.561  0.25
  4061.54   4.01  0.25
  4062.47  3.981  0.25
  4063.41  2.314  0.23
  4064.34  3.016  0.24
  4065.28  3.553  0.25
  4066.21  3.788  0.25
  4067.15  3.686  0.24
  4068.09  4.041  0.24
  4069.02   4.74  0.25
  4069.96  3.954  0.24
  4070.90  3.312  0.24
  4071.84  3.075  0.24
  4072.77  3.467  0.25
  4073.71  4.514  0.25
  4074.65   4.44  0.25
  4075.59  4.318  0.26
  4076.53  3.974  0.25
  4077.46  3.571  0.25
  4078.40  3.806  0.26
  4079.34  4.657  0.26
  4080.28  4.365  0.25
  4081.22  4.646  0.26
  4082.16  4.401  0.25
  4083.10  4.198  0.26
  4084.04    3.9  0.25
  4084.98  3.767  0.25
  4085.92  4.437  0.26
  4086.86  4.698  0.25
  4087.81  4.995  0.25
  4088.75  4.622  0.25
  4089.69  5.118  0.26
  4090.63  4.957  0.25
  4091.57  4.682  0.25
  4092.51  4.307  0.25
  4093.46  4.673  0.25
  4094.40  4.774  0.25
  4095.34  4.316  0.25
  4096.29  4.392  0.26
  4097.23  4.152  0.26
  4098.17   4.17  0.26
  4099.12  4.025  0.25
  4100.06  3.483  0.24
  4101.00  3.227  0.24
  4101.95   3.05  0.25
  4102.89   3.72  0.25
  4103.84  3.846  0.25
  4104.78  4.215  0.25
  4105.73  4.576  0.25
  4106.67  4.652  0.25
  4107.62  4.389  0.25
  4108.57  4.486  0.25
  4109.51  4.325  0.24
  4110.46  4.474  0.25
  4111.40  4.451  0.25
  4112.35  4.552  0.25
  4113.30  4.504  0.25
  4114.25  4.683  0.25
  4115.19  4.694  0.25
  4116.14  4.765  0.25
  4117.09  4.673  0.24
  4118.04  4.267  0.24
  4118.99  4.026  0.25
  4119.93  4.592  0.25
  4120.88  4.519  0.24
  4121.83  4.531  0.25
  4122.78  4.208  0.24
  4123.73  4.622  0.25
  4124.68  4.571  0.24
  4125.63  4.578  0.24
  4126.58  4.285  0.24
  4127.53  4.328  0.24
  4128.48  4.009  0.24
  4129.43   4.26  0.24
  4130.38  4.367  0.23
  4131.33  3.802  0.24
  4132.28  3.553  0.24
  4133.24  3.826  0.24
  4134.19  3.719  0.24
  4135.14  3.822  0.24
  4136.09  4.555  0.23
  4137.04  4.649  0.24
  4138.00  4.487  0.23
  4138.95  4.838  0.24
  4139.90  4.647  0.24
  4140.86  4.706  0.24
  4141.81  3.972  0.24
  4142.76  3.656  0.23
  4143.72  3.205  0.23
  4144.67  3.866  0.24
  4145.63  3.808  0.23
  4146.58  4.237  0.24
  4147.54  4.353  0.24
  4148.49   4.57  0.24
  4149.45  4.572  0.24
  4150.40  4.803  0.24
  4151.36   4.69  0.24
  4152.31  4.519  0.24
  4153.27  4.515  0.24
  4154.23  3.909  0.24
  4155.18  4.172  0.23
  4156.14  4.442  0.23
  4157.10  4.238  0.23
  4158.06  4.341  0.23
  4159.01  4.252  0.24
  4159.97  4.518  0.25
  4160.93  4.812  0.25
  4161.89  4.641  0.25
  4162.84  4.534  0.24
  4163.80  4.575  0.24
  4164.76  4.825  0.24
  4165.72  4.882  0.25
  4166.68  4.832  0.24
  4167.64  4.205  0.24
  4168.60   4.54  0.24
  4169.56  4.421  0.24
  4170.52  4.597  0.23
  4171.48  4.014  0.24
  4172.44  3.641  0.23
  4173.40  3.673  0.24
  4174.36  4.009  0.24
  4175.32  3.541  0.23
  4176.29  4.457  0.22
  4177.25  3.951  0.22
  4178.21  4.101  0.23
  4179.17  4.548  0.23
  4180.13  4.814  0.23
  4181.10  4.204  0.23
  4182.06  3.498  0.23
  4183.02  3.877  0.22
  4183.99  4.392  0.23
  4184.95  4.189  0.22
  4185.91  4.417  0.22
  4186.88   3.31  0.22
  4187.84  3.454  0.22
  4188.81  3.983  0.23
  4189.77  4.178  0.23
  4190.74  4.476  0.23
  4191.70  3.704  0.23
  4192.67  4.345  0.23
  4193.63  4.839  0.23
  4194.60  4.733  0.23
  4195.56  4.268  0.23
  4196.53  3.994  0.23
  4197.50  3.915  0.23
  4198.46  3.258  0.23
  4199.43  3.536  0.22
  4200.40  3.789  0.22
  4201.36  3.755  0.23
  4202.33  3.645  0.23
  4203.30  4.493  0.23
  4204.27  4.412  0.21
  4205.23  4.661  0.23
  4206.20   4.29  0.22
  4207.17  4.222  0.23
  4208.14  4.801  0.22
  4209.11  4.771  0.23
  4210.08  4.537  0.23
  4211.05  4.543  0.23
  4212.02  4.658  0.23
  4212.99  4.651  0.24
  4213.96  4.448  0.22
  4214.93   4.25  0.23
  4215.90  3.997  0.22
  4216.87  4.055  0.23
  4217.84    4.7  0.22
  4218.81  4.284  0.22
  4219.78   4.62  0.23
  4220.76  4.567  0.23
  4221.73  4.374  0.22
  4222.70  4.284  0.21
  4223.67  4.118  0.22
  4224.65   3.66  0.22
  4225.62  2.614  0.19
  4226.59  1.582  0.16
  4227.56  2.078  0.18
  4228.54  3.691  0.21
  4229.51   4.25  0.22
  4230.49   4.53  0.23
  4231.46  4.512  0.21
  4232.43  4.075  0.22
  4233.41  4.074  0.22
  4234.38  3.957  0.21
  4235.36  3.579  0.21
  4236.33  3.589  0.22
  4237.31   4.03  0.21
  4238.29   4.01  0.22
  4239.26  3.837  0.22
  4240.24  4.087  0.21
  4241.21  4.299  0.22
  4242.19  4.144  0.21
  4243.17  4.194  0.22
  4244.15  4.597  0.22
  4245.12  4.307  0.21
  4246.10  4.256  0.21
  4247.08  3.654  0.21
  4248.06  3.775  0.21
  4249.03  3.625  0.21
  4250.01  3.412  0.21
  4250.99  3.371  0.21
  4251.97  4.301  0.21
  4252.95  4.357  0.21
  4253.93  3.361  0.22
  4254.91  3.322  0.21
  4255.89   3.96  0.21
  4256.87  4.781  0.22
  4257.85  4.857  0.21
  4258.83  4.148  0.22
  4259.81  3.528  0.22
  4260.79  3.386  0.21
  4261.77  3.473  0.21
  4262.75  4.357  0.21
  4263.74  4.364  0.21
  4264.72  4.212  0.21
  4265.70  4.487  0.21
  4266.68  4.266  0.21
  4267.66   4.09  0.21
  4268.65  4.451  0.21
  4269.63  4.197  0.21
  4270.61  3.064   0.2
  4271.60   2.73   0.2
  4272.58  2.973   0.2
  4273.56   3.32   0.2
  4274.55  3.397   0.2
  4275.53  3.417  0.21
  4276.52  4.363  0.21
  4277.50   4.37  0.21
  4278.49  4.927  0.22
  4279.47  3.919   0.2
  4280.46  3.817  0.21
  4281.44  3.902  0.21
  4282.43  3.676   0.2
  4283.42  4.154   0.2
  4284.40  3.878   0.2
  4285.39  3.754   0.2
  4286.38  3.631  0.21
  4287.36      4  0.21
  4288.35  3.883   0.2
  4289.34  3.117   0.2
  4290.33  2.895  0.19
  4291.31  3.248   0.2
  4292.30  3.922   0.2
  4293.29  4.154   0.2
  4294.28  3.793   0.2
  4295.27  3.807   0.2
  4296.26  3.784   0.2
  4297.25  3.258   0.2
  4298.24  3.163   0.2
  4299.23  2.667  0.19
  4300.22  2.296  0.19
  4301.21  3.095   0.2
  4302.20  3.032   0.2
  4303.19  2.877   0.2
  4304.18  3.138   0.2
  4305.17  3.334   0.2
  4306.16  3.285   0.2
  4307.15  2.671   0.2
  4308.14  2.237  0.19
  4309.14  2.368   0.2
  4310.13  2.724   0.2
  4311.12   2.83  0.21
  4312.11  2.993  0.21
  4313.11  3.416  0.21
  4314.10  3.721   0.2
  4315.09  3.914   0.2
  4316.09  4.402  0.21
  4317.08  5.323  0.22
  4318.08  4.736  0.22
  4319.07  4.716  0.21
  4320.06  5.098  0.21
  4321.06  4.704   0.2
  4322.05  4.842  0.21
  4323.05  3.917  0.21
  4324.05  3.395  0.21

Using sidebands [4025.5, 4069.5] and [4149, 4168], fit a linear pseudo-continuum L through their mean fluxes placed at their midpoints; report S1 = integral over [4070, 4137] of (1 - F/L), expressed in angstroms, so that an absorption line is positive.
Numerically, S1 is -0.6 angstroms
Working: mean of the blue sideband 3.92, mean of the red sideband 4.52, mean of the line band 4.26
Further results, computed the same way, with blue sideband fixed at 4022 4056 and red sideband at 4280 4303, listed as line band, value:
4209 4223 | -3.0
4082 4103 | -2.1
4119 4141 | -2.9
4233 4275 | -3.9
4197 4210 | -1.6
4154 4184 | -4.4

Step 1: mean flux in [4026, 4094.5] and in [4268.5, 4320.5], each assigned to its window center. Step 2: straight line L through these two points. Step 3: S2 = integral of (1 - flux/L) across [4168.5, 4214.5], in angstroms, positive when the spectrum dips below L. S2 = -4.8 angstroms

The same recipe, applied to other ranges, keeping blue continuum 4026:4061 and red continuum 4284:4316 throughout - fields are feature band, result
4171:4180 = -1.0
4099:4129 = -4.0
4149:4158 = -1.8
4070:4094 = -2.5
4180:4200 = -2.6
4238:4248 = -2.0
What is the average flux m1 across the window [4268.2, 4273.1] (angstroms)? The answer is 3.48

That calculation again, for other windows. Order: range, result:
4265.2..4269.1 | 4.32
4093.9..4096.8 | 4.49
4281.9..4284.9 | 3.9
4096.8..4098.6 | 4.17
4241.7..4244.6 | 4.3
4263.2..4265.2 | 4.28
